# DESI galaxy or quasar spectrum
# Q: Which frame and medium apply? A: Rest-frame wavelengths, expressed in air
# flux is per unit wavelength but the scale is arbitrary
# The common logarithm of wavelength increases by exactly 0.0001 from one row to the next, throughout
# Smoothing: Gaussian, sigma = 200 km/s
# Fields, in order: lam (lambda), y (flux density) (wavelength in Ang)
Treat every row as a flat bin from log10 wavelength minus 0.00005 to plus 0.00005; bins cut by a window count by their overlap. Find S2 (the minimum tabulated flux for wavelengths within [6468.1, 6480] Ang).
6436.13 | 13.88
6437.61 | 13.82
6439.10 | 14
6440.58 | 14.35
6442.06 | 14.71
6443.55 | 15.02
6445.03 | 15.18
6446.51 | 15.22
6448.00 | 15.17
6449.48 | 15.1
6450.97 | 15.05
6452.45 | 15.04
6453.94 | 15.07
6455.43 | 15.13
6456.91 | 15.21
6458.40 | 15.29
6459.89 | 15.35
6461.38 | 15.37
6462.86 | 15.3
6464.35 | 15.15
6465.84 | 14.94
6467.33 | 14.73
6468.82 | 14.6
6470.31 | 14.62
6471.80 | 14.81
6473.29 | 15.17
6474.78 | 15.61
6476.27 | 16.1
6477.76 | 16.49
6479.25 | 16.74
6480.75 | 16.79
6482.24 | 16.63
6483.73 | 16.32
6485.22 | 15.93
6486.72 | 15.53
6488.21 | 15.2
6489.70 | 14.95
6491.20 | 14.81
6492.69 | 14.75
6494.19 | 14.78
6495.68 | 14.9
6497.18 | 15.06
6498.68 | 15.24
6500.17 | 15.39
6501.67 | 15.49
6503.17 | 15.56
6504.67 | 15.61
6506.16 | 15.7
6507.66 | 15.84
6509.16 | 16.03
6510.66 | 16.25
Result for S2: 14.6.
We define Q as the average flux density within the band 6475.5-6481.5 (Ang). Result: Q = 16.5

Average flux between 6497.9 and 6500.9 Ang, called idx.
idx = 15.3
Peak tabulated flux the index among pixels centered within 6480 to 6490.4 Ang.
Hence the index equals 16.79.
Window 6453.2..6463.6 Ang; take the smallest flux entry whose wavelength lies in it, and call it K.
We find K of 15.07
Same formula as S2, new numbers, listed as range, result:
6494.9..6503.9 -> 14.9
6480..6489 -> 15.2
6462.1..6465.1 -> 15.15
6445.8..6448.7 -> 15.17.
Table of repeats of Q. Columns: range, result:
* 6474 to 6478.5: 16.1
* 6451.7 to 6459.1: 15.1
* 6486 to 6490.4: 15.3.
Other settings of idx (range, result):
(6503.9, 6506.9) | 15.7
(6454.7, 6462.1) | 15.3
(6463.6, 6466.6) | 15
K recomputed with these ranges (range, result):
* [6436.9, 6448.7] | 13.82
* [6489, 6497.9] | 14.75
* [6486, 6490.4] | 14.95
